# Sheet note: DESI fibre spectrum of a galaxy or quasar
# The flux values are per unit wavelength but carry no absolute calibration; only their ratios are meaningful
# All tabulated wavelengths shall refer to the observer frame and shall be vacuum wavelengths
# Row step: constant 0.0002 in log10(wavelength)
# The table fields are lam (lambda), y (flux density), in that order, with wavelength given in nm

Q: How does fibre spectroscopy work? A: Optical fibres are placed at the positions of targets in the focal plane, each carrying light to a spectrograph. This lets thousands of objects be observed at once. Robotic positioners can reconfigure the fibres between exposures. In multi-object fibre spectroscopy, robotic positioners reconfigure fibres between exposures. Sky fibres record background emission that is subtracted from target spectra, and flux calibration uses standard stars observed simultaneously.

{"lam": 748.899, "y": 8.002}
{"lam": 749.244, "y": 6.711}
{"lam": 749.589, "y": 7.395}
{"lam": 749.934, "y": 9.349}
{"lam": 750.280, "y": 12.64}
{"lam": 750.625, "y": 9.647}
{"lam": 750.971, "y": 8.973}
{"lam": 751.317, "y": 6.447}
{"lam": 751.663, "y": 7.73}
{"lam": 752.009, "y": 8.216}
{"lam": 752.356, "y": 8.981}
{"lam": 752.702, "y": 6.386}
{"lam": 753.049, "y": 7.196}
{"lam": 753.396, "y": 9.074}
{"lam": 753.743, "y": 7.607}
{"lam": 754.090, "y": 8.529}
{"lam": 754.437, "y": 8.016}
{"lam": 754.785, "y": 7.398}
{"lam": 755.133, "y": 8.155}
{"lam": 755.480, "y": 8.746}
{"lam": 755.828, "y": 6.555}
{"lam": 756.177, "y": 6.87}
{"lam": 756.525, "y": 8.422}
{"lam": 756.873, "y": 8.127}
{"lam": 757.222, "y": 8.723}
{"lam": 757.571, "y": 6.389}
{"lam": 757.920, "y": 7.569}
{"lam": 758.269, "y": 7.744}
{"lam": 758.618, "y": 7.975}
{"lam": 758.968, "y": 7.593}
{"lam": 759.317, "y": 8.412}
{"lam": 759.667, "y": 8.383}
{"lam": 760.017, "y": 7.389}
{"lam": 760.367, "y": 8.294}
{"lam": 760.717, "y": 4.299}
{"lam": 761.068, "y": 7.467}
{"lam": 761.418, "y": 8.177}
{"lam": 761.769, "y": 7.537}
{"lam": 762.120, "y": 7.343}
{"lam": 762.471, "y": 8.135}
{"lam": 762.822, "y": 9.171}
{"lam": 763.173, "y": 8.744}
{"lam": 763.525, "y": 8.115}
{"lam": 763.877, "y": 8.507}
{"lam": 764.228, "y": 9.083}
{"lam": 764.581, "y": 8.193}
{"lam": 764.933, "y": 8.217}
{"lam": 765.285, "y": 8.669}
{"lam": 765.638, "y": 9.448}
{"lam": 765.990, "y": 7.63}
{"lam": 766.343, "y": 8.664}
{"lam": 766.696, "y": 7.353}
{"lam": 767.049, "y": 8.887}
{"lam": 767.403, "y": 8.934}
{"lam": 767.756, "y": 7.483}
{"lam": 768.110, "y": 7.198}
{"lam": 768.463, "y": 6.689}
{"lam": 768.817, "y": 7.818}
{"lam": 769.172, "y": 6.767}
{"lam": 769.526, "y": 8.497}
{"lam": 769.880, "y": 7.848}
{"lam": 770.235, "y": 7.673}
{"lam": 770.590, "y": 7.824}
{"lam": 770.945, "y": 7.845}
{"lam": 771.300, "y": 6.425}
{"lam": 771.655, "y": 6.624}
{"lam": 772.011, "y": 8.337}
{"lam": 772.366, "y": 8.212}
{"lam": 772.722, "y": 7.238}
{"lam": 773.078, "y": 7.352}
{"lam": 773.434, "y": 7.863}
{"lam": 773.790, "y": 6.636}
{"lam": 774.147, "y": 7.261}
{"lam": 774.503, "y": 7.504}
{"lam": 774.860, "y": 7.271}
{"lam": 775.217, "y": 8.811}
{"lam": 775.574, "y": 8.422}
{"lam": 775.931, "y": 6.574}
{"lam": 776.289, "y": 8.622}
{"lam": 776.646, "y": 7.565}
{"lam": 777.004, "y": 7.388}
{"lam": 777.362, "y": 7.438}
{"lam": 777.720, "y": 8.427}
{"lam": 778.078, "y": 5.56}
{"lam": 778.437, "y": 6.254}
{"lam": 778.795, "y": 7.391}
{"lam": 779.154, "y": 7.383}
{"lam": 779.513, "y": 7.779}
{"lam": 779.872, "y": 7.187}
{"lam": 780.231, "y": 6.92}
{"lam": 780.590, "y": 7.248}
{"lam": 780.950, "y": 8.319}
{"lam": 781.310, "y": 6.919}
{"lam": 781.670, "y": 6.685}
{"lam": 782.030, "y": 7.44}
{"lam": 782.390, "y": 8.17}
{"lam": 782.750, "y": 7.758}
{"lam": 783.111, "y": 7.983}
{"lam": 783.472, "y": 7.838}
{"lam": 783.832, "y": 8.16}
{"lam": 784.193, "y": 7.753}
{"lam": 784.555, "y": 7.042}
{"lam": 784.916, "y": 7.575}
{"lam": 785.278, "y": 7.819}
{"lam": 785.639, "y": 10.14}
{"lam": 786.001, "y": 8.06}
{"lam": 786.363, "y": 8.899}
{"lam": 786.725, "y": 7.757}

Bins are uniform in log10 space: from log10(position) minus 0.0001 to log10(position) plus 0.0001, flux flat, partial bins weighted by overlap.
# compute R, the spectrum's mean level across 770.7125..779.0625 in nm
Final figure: 7.44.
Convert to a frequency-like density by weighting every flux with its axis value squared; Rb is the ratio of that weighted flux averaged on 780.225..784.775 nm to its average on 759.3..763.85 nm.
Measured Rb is 1.03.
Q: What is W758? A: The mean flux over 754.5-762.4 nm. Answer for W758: 7.63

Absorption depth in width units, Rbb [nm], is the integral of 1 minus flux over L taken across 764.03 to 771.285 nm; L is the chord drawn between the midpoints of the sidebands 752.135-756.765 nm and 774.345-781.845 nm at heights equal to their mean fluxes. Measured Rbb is -0.38 nm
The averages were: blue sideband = 7.85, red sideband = 7.41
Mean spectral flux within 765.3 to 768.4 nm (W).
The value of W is 8.17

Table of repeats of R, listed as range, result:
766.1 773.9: 7.65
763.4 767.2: 8.43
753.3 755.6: 8.18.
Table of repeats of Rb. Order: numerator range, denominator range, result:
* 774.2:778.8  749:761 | 1.00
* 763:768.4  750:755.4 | 1.03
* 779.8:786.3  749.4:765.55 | 1.03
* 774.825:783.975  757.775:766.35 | 0.98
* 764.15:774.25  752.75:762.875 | 1.04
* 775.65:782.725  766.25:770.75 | 0.97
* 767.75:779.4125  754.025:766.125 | 0.97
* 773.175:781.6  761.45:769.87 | 0.94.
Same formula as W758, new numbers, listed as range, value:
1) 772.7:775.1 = 7.35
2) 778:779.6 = 6.9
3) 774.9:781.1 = 7.48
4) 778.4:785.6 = 7.56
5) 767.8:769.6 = 7.34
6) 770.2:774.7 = 7.44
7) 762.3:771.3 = 8.1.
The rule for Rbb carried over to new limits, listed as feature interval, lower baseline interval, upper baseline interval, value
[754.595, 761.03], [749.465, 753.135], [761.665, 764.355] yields 0.61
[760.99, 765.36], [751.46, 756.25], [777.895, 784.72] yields -0.34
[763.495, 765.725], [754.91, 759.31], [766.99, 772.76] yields -0.26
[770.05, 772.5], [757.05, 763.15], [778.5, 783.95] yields 0.02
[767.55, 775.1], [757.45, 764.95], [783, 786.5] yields 0.48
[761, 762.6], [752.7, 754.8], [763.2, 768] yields 0.10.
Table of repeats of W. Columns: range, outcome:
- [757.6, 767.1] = 8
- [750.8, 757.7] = 7.84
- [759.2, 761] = 7.32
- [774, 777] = 7.74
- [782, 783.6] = 7.87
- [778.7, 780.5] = 7.33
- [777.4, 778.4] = 6.95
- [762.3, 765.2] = 8.53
